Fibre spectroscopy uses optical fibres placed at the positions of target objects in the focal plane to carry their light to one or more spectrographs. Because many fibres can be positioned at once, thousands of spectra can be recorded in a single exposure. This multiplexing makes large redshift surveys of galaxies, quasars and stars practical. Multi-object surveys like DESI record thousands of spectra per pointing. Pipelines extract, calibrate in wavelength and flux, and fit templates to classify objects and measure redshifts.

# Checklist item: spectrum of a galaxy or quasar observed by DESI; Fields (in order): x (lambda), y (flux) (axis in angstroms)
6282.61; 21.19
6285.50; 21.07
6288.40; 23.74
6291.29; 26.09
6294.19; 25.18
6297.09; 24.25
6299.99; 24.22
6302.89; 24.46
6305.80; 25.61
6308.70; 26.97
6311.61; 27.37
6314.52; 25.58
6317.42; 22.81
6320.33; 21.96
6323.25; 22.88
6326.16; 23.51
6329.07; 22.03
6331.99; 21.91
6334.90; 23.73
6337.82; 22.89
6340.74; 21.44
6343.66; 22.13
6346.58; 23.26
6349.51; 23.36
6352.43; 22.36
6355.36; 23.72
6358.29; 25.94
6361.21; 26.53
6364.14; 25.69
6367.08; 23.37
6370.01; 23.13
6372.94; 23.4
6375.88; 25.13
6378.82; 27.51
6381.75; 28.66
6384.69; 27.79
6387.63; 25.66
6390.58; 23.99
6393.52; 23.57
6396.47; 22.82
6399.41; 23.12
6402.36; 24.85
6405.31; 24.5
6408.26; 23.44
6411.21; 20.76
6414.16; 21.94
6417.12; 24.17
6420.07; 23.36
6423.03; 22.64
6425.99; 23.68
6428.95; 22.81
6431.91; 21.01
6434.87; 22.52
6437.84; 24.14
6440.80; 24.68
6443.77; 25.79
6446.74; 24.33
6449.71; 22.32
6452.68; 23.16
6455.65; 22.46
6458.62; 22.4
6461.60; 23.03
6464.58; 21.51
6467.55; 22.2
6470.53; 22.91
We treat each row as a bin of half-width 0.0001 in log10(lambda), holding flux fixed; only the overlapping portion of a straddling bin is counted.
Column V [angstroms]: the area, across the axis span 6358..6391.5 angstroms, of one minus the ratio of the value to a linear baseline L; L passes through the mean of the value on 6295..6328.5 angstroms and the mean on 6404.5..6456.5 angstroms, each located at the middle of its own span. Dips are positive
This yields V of -2.52 angstroms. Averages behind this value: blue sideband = 24.5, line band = 25.6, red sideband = 23.2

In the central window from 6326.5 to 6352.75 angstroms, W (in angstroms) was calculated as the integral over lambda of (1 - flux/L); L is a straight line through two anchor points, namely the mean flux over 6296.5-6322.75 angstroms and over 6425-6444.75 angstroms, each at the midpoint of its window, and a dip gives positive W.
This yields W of 1.95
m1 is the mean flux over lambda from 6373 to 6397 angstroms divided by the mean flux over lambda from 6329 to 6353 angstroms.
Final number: 1.1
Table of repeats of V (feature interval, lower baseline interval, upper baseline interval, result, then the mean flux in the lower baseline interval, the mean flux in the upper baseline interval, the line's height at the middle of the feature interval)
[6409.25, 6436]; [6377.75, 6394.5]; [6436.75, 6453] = 2.5 angstroms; 26.2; 24.1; 24.9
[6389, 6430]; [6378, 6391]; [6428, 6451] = 3.3 angstroms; 26.9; 23.5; 25.3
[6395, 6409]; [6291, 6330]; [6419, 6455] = -0.1 angstroms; 24.5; 23.3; 23.7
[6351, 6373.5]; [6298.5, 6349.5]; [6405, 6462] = -0.8 angstroms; 23.7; 23.1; 23.5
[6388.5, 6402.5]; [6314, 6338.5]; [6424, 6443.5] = -0.3 angstroms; 22.9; 23.3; 23.2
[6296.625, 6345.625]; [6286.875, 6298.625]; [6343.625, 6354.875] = 0.3 angstroms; 24.8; 22.9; 23.9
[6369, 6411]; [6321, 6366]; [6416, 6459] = -2.5 angstroms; 23.4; 23.3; 23.4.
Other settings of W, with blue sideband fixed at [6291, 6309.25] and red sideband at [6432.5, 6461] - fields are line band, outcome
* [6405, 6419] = 0.6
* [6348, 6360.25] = 0.3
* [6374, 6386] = -1.5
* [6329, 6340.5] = 1.0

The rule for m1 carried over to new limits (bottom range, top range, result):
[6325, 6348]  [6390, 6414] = 1.03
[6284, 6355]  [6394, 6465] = 0.98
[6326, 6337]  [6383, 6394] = 1.12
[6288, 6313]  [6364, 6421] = 0.96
